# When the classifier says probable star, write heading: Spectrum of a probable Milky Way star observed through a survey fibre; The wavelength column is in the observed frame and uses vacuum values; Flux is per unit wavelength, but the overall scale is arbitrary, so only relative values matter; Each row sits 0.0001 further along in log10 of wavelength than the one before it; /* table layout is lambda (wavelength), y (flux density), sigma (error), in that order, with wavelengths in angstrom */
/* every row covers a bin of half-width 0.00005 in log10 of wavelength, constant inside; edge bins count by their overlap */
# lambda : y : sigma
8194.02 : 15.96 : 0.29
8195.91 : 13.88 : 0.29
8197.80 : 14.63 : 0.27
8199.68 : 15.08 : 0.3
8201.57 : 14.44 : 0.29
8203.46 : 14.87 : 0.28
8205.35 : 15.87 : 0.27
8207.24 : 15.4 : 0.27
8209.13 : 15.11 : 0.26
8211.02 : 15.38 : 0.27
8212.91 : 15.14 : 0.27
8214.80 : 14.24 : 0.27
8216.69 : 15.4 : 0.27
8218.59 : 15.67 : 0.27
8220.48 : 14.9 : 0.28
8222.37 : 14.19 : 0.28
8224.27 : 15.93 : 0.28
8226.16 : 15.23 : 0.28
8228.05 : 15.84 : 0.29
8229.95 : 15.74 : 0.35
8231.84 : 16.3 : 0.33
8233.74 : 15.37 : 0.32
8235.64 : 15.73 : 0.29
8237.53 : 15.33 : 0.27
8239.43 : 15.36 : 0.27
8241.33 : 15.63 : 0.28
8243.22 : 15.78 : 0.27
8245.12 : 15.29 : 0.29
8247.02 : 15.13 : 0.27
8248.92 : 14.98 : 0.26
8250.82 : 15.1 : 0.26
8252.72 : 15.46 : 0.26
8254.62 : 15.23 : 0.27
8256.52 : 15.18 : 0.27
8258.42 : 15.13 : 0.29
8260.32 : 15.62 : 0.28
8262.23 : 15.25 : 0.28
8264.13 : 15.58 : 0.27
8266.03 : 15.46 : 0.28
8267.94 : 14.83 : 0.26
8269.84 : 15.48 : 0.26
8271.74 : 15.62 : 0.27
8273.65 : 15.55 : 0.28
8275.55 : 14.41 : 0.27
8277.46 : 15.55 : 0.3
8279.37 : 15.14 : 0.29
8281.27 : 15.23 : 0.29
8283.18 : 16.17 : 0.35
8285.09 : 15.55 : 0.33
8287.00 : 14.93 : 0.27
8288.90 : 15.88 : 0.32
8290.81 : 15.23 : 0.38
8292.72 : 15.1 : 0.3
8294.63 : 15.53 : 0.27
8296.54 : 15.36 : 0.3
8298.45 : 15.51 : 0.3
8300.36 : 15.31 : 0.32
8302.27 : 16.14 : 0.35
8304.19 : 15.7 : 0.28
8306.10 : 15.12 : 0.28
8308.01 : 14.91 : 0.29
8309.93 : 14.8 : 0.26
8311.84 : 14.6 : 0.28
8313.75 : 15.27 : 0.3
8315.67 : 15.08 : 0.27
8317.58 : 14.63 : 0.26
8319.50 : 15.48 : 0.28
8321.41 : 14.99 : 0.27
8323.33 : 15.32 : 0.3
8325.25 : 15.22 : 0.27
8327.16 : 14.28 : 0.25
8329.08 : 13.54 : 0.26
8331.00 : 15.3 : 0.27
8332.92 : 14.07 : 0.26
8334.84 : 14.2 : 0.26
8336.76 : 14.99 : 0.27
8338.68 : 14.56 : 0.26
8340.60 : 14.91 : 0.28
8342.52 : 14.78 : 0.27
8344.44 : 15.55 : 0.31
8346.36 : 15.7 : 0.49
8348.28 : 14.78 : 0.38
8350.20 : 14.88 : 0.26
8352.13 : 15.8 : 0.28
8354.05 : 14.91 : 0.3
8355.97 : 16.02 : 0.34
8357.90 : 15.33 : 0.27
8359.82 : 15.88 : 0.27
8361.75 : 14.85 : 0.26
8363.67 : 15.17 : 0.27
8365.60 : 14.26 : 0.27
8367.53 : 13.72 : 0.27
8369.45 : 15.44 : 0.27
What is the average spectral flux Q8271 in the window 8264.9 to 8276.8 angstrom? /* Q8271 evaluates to 15.2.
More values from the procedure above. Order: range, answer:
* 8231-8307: 15.4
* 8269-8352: 15.1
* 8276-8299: 15.4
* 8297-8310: 15.4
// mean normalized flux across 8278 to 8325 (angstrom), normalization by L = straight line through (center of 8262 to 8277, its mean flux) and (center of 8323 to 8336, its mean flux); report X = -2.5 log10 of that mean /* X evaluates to -0.029 mag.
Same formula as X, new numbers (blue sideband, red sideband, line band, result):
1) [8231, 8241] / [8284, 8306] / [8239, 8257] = 0.018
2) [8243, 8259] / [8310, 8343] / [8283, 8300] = -0.032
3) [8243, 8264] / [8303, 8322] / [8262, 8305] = -0.017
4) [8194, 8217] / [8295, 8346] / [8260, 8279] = -0.023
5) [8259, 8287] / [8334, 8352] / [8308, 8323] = 0.010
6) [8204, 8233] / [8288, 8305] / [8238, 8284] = 0.007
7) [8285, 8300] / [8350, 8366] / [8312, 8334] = 0.037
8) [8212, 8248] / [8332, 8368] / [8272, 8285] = -0.010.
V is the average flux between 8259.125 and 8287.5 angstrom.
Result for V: 15.4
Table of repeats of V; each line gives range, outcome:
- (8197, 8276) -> 15.3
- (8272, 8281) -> 15.2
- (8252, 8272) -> 15.3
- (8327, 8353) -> 14.8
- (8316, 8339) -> 14.7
